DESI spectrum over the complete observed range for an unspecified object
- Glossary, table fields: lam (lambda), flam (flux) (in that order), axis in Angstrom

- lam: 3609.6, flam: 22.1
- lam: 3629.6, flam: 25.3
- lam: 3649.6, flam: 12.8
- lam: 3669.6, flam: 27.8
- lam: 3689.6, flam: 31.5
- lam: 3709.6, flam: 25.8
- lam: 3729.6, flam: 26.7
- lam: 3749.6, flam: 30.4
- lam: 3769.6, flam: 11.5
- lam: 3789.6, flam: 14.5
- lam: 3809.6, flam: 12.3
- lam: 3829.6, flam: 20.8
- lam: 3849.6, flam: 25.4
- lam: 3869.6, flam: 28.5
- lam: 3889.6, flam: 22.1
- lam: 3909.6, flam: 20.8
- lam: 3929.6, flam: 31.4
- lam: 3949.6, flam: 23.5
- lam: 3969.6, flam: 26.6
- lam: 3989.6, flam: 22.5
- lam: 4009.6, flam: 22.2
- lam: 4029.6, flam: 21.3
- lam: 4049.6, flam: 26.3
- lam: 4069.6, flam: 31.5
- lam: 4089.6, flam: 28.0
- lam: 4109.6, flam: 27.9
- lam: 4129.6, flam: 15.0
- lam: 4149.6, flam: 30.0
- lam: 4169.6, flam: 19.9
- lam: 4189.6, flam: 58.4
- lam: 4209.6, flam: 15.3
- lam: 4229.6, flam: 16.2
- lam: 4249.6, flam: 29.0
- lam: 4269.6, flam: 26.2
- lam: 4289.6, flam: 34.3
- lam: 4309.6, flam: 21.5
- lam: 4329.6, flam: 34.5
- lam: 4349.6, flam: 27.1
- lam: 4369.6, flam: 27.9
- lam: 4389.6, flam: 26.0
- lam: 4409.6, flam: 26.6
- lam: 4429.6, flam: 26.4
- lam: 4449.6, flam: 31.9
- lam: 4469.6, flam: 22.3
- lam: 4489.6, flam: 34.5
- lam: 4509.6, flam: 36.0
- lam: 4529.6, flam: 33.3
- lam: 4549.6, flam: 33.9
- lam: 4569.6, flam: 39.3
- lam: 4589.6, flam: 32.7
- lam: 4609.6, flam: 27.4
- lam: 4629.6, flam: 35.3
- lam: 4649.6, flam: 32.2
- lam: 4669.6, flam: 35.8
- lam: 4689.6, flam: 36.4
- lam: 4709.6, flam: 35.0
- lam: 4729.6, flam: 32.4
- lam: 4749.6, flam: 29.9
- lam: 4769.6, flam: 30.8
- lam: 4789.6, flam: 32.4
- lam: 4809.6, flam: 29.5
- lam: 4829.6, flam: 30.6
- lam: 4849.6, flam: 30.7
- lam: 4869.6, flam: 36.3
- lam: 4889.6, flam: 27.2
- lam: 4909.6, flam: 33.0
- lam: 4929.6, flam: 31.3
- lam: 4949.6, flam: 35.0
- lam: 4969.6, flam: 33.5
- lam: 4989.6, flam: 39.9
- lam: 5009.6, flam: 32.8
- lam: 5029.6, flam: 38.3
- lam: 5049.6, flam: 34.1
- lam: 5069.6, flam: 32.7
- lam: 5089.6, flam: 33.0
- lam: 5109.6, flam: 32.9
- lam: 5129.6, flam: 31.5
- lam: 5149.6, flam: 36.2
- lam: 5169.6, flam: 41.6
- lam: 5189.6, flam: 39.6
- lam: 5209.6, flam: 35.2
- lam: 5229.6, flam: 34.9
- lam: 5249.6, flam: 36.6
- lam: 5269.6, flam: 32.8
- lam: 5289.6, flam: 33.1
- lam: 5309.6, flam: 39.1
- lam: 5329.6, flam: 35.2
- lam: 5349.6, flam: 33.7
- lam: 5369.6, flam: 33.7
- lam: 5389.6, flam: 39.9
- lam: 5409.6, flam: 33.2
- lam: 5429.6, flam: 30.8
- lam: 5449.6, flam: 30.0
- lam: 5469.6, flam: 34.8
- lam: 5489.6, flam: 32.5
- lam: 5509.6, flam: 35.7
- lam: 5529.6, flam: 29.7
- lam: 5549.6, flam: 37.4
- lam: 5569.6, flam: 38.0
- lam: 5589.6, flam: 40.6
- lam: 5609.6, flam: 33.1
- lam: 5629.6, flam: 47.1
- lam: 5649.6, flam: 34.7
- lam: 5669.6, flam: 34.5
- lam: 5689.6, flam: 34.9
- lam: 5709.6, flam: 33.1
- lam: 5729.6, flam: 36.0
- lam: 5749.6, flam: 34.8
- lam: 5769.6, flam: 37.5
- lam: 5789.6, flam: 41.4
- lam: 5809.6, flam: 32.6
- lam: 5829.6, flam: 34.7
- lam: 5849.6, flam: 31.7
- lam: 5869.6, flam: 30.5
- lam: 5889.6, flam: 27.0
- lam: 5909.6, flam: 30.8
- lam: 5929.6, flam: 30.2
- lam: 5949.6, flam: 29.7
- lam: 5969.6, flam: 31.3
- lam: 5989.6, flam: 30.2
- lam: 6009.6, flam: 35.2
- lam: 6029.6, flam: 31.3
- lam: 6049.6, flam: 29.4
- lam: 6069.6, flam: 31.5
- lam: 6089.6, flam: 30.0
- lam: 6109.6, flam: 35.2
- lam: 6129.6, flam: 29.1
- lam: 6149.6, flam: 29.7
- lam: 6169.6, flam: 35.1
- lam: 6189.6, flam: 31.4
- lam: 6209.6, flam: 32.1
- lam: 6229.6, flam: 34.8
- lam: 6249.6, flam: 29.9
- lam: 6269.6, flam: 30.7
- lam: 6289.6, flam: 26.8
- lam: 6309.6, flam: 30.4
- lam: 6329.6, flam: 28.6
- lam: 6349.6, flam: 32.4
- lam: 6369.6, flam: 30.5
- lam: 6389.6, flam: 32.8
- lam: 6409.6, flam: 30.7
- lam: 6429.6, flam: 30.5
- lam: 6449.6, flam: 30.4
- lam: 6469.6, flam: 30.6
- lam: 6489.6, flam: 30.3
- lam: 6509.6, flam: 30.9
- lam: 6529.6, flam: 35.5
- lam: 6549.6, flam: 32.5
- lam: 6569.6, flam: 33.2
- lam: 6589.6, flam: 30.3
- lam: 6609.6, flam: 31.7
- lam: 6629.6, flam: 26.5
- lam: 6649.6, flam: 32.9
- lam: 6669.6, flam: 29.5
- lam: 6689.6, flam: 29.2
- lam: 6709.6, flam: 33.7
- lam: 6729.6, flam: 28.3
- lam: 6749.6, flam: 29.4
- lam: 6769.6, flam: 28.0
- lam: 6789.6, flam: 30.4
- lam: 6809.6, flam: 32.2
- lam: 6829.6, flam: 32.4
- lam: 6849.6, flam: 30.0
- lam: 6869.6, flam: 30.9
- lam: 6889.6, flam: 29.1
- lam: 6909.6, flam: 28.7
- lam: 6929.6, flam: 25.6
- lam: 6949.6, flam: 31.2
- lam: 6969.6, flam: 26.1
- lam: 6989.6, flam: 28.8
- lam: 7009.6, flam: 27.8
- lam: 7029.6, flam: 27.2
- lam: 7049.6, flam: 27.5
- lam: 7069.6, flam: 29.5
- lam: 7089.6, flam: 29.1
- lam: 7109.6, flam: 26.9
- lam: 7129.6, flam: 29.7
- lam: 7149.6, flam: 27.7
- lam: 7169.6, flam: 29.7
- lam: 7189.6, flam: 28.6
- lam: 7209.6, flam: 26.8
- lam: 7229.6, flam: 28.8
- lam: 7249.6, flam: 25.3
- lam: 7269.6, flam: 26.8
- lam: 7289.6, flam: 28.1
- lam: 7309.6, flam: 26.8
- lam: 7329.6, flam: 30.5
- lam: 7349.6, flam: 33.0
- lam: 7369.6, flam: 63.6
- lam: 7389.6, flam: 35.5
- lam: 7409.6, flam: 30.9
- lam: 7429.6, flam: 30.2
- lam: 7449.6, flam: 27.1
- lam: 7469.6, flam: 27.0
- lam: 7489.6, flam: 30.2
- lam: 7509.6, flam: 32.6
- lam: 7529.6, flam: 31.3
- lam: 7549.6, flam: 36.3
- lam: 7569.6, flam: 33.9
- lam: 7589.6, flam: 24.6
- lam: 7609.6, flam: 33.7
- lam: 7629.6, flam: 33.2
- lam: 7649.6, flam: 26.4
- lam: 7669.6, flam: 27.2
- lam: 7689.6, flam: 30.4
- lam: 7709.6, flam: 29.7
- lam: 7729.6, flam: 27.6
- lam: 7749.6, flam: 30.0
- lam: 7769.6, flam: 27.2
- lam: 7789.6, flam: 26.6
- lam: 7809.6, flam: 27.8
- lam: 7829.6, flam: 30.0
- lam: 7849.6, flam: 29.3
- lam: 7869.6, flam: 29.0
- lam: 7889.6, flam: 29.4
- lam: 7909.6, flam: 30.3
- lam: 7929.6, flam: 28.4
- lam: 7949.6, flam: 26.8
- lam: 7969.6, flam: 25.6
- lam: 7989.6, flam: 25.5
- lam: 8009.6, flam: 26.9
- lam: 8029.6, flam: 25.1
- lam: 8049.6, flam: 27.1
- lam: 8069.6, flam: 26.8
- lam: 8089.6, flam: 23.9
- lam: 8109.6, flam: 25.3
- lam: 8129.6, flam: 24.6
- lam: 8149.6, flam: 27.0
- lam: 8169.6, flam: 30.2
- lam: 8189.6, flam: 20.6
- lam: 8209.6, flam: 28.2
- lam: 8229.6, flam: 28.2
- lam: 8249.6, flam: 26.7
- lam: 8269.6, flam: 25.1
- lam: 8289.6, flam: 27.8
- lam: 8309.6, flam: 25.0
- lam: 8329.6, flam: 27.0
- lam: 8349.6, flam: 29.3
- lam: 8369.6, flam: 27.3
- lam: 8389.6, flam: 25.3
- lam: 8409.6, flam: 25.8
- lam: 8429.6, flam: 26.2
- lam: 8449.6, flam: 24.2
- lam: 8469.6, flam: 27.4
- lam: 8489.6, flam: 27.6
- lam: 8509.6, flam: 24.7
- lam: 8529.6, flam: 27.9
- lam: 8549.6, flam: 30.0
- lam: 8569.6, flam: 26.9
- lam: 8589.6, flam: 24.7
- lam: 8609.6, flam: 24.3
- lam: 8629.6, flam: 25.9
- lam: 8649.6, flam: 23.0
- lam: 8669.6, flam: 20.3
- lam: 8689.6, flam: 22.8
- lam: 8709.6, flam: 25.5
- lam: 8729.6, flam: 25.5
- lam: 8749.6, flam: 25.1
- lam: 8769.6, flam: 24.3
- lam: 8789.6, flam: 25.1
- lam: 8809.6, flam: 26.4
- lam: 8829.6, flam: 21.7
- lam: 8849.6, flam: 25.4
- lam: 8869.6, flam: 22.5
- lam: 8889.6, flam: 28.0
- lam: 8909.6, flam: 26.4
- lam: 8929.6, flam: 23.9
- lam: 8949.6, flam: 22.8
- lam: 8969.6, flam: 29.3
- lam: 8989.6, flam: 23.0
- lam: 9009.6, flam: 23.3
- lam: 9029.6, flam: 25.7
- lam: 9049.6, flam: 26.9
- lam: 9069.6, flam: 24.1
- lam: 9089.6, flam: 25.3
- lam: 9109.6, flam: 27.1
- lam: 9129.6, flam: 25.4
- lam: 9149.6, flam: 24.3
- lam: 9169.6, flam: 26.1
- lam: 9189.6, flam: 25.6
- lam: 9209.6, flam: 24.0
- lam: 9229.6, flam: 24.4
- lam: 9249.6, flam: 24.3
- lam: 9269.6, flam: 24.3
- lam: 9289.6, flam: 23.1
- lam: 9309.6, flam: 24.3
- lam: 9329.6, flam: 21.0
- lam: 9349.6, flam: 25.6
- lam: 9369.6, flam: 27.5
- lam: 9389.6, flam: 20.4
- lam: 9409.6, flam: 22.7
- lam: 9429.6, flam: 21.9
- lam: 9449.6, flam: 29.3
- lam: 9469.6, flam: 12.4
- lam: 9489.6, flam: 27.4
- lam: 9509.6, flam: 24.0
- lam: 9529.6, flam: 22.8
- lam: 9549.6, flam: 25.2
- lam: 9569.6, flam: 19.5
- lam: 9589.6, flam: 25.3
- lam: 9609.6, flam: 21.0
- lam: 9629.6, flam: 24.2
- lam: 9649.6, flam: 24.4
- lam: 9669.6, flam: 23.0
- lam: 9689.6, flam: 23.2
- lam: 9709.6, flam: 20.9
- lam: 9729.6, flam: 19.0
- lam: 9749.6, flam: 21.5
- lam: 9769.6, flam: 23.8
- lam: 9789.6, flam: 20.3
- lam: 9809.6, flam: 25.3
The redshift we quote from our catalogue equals 0.123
